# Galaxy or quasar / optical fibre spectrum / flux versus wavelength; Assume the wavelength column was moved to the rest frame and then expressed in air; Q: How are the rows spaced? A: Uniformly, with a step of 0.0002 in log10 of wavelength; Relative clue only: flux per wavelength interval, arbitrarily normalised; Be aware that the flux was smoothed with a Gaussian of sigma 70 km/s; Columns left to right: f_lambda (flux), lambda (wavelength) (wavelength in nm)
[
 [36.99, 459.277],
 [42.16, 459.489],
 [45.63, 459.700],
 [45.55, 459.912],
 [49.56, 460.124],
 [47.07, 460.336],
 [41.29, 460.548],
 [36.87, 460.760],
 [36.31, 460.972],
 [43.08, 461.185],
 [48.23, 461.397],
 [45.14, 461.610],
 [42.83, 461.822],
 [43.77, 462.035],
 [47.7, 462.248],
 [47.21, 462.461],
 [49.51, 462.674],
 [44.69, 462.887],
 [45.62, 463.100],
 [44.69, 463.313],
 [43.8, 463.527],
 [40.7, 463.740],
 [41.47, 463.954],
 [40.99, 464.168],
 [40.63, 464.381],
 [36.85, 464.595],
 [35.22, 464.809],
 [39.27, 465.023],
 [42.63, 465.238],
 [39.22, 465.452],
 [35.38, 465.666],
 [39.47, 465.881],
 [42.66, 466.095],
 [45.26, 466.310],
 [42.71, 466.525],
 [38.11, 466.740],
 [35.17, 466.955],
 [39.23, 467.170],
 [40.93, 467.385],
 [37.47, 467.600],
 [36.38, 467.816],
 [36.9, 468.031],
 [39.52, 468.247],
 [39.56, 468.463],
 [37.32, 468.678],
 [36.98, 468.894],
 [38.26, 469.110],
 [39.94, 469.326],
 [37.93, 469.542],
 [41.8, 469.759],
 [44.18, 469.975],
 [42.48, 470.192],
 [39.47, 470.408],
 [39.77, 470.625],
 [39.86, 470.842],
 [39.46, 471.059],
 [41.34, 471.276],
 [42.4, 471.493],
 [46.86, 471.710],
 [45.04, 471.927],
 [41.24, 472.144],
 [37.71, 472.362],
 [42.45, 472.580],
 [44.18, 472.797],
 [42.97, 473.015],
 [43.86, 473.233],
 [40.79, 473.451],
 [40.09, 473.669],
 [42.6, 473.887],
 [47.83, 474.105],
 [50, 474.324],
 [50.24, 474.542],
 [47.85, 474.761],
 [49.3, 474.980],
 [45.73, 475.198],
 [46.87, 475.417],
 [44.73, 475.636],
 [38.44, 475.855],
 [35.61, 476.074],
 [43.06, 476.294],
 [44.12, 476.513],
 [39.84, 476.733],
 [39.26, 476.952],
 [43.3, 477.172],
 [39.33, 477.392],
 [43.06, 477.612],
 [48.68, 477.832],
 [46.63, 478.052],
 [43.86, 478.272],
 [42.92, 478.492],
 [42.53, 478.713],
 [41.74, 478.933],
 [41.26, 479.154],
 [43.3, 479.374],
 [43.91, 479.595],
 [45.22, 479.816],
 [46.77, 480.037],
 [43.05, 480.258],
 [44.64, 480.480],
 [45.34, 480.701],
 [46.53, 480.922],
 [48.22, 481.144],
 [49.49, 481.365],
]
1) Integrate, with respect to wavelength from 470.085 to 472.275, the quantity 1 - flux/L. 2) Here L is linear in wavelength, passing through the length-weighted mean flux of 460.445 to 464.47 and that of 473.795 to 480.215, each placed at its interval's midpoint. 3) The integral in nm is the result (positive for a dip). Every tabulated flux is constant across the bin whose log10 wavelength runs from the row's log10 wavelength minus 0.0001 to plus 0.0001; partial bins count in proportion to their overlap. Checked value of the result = 0.10 nm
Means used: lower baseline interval 43.4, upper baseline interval 44.1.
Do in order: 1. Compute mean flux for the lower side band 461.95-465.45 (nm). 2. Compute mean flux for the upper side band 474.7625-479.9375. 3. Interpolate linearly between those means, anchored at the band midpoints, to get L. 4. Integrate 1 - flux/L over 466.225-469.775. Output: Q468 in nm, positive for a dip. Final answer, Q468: 0.33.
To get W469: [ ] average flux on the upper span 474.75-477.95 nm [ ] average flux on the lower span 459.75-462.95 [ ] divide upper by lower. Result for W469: 1.0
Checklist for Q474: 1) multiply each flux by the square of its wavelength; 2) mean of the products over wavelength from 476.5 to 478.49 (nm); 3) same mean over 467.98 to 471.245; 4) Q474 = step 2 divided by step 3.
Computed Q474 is 1.12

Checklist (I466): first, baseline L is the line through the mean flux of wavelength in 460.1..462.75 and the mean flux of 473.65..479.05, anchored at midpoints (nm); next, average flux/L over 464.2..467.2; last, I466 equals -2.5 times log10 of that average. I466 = 0.12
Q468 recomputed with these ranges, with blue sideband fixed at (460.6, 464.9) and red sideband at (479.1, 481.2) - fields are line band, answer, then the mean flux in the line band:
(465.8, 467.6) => 0.12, 40.3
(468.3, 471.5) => 0.27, 40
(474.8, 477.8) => 0.11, 42.8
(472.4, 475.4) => -0.07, 45.1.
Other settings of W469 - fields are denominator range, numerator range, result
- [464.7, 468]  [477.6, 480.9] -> 1.13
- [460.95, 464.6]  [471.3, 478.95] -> 0.99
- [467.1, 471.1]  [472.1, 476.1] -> 1.12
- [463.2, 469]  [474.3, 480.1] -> 1.11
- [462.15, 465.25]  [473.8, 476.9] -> 1.05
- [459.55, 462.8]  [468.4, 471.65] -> 0.90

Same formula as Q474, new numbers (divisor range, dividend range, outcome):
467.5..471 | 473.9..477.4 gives 1.16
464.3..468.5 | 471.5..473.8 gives 1.12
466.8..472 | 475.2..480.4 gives 1.12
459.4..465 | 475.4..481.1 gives 1.07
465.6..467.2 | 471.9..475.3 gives 1.15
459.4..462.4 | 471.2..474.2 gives 1.02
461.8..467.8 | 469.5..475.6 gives 1.08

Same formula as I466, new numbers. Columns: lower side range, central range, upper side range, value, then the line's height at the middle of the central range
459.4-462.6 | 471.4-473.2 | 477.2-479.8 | 0.02 mag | 43.7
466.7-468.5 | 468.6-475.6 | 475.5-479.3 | -0.07 mag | 40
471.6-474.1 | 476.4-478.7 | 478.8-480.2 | 0.01 mag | 43.4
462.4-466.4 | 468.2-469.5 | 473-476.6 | 0.12 mag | 42.9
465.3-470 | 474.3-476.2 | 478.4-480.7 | -0.08 mag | 42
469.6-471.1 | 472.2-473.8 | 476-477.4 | -0.02 mag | 40.9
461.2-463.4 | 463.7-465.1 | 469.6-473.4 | 0.15 mag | 45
